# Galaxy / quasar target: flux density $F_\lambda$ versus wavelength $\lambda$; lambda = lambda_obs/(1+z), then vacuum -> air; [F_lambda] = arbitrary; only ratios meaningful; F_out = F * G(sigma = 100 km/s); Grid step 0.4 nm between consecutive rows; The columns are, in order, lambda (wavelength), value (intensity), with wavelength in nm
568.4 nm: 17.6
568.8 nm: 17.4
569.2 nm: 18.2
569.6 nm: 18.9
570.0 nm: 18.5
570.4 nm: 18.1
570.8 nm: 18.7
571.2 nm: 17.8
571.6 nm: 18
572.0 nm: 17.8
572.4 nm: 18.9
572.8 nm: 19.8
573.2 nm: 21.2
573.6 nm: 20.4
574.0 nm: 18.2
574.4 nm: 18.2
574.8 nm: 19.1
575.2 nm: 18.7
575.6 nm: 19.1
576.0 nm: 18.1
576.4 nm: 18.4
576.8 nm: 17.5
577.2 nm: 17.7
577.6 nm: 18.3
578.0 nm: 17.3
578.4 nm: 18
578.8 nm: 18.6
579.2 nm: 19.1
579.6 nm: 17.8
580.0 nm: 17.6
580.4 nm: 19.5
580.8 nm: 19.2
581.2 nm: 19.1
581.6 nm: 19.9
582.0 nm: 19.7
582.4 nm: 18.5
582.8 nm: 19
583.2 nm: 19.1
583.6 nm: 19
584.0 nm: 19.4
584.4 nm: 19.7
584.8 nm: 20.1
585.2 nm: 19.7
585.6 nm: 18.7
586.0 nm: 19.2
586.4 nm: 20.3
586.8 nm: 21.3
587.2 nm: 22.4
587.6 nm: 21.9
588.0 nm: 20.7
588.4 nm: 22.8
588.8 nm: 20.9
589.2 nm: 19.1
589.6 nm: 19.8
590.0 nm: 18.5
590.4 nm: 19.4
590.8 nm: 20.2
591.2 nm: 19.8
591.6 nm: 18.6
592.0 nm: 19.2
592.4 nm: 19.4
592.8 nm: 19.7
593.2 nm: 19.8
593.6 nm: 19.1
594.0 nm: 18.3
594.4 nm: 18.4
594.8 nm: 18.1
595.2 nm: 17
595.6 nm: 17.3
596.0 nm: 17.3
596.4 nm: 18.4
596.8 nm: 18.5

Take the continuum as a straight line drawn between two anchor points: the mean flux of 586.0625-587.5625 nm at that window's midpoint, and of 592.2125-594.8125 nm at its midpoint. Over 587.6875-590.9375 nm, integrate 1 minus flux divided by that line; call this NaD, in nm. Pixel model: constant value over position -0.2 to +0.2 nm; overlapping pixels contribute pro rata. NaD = 0.026 nm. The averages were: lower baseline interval 21.2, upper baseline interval 19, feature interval 20.2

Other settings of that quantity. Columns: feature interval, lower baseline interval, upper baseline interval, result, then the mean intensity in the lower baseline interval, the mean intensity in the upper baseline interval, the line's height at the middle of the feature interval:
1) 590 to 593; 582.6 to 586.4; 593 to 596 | -0.14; 19.4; 18.2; 18.6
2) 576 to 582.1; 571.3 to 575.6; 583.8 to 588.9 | 0.37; 19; 20.5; 19.7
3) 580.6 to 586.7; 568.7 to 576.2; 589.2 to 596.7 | -0.21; 18.7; 18.8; 18.8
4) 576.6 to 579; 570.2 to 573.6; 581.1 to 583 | 0.15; 18.9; 19.2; 19.1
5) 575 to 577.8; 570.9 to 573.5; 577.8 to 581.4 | 0.06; 19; 18.5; 18.7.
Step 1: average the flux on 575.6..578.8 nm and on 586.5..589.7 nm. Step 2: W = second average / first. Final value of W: 1.2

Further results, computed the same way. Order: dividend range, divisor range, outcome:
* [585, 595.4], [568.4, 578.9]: 1.07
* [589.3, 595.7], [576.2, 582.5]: 1.02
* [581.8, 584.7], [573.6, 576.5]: 1.03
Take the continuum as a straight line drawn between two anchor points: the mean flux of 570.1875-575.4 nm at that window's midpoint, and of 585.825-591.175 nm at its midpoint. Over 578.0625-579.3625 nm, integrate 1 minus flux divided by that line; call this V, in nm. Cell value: 0.07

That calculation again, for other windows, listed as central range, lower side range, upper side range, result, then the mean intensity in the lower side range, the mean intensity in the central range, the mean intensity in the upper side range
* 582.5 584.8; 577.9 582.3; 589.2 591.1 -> -0.04 nm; 18.7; 19.3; 19.5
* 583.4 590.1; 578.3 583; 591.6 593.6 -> -0.39 nm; 18.9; 20.2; 19.4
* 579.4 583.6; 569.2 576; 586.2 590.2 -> 0.21 nm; 18.8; 18.9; 20.8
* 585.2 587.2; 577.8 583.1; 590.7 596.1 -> -0.15 nm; 18.7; 20.1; 18.7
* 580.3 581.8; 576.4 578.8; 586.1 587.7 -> -0.02 nm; 17.9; 19.4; 21.3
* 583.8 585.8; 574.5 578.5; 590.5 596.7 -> -0.11 nm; 18.2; 19.5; 18.7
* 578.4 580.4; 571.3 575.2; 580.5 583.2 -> 0.08 nm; 19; 18.4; 19.2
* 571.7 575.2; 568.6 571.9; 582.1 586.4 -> -0.13 nm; 18.2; 19.1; 19.3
